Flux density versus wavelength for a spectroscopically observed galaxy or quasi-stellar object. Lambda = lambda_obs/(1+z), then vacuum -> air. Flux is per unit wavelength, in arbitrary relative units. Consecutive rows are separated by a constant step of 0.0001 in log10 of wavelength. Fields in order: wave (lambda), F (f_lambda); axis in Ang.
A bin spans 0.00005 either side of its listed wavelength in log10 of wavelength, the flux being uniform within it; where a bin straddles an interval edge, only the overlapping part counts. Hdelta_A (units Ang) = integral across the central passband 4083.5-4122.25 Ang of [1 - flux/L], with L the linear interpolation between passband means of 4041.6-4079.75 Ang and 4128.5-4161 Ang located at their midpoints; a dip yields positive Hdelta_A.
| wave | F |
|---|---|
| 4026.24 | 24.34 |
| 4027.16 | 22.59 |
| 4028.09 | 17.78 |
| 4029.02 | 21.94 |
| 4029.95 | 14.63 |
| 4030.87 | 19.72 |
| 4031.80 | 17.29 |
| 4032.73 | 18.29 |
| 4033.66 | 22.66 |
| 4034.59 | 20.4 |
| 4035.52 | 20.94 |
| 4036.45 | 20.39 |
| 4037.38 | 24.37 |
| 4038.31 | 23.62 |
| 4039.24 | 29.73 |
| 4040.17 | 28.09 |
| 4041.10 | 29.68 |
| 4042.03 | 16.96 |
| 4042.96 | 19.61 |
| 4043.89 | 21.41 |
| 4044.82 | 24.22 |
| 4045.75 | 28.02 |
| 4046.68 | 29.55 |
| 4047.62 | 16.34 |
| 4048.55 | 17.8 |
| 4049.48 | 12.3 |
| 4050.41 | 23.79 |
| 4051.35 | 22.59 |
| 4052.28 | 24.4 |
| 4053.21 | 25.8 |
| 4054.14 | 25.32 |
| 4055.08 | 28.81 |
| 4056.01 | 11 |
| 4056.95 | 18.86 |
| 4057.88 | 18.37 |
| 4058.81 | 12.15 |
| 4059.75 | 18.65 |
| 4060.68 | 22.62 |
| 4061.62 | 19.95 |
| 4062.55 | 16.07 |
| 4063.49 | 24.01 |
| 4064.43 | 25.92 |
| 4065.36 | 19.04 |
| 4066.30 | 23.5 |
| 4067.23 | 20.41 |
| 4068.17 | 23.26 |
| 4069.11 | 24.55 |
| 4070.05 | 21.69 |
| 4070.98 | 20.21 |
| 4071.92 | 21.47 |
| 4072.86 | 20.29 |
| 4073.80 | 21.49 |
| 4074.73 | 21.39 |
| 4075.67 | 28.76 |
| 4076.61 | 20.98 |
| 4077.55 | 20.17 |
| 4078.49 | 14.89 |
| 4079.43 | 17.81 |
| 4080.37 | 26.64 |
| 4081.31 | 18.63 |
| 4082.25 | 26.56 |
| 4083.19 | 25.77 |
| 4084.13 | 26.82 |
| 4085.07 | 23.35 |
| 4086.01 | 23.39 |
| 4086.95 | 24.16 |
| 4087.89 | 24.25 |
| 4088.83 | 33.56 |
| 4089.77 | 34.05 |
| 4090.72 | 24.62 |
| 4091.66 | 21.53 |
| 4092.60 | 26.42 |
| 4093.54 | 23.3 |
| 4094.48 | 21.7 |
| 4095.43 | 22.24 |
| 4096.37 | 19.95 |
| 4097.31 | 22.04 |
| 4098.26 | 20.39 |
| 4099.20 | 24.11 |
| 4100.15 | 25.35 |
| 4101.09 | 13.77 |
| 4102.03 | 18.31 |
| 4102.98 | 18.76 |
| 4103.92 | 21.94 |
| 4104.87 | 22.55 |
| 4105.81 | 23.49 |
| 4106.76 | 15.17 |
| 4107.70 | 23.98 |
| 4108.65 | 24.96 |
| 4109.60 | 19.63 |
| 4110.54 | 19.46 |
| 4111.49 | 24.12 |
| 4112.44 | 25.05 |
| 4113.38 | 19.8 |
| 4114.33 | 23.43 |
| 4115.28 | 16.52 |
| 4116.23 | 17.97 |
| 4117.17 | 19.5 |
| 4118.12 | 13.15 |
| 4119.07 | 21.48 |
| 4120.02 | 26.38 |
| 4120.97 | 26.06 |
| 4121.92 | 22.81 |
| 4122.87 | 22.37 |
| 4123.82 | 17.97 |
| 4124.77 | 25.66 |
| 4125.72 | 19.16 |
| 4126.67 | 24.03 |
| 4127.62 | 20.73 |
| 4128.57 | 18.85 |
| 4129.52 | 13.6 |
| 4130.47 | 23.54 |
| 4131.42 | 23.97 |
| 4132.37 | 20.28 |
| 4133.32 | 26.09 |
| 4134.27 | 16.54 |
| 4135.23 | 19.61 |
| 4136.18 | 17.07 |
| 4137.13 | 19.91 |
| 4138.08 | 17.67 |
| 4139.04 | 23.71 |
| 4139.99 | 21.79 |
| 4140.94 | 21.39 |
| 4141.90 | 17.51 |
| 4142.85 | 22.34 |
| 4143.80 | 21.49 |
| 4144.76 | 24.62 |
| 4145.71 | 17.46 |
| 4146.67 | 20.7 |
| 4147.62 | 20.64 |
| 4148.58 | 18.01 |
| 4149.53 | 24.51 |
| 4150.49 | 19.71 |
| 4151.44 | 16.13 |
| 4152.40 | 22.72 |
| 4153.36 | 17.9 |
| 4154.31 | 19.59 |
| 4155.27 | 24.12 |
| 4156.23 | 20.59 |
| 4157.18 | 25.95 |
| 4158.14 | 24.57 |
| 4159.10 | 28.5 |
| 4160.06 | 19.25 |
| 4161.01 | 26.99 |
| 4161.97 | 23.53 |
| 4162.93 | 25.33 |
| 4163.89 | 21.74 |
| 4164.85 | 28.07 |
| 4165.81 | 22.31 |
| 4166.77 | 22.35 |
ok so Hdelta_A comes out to -2.54 Ang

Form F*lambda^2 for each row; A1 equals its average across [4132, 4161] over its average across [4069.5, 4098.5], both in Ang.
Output 0.94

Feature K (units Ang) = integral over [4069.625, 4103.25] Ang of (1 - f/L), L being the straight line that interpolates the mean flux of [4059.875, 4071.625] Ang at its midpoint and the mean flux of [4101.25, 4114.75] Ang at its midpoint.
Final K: -2.0 Ang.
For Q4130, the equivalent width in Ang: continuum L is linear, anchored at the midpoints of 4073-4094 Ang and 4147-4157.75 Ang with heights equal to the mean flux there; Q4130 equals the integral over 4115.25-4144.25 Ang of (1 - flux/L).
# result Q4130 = 1.6 Ang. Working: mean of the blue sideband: 24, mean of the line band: 20.7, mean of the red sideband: 20.9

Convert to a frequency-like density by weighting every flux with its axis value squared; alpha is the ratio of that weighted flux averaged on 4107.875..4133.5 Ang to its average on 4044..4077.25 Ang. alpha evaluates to 1.02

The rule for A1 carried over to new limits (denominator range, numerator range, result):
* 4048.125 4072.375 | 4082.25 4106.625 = 1.14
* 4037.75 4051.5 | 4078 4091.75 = 1.09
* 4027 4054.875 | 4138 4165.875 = 1.05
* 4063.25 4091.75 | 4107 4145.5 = 0.92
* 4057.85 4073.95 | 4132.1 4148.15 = 1.02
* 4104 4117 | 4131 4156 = 0.99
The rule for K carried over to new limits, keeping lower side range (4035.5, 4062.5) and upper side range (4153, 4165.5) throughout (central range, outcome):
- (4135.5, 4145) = 1.09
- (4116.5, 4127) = 0.64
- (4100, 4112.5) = 0.99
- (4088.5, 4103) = -0.38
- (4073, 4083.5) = 0.15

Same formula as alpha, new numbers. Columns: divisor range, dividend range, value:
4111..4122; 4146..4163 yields 1.05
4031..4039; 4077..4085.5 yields 1.08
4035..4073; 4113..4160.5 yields 1.00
